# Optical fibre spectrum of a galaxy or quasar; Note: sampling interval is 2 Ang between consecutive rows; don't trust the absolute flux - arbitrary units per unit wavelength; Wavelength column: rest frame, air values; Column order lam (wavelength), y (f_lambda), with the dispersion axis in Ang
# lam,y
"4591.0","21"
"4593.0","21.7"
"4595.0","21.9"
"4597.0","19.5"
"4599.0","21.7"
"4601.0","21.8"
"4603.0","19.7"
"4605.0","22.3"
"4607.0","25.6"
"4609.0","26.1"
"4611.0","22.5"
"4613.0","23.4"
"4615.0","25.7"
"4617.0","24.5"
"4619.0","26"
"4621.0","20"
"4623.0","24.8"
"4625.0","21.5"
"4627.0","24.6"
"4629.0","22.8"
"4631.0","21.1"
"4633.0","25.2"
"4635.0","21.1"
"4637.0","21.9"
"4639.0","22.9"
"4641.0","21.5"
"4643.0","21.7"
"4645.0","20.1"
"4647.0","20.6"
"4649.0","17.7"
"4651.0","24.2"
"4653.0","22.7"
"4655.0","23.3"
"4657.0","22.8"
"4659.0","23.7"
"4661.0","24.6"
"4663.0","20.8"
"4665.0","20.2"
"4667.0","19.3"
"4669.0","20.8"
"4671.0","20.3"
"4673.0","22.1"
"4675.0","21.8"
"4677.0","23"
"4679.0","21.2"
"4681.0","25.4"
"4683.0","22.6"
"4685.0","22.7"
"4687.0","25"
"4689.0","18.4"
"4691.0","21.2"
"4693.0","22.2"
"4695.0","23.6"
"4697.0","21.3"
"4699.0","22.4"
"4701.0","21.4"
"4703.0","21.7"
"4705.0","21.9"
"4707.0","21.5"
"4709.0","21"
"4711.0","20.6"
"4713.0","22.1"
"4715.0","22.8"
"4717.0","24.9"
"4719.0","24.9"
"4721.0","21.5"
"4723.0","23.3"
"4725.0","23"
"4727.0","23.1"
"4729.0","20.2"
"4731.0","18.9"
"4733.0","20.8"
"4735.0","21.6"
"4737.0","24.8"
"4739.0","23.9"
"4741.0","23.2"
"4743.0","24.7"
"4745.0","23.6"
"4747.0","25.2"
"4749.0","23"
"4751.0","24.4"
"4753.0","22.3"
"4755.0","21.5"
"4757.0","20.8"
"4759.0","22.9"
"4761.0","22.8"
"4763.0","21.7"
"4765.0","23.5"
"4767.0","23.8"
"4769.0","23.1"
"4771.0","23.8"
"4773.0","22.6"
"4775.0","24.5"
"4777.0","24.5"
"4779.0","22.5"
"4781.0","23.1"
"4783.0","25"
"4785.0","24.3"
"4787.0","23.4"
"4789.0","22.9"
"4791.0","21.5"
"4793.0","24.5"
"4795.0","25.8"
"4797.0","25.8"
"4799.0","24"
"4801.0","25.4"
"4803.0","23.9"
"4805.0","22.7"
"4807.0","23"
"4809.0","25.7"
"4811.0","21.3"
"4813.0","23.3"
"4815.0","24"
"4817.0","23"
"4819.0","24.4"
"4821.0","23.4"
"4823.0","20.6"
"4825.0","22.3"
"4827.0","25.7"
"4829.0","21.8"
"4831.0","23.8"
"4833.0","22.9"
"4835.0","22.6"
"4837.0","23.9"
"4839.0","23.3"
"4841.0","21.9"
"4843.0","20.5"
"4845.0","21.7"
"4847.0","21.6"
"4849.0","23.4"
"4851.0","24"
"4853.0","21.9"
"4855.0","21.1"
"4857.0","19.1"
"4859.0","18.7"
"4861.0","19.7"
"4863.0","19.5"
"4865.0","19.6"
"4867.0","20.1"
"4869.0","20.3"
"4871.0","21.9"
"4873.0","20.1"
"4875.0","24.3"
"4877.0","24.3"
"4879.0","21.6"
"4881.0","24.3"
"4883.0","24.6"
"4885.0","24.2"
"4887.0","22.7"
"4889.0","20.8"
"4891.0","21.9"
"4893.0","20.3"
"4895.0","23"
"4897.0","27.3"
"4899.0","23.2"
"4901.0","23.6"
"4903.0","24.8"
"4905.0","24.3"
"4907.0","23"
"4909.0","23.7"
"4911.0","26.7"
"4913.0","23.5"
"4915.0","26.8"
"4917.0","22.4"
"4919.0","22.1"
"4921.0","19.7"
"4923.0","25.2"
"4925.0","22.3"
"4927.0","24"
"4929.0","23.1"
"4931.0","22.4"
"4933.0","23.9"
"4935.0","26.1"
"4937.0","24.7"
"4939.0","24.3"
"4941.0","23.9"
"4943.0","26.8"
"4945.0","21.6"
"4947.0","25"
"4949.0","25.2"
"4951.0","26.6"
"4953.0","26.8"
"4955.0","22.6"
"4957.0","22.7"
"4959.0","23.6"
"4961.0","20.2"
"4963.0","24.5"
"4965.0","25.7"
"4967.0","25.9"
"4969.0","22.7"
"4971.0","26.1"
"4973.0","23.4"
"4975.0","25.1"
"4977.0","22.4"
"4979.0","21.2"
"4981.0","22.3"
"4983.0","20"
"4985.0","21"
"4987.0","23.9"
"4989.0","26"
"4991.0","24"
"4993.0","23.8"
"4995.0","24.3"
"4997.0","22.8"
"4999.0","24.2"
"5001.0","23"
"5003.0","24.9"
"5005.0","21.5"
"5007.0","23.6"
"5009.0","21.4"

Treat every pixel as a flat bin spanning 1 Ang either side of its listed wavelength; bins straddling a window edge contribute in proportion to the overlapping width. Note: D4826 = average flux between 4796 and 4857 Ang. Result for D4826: 23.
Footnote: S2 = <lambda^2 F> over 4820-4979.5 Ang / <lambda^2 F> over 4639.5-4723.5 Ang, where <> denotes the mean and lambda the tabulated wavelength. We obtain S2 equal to 1.15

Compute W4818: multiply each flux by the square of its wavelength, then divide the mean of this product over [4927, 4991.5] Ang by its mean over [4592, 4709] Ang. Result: 1.22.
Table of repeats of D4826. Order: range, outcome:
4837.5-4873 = 21.1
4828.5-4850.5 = 22.5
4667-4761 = 22.4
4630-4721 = 22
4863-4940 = 23.1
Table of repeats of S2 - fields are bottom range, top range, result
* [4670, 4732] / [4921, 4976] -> 1.21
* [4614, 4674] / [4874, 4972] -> 1.20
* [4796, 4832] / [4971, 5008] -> 1.06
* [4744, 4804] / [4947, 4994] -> 1.09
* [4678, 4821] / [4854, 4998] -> 1.09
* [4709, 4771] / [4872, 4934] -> 1.10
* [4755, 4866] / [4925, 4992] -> 1.11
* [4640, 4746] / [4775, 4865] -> 1.09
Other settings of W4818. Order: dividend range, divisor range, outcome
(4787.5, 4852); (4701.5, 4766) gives 1.07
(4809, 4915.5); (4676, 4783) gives 1.06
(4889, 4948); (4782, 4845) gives 1.06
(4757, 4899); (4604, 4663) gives 1.08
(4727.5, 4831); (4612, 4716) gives 1.10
